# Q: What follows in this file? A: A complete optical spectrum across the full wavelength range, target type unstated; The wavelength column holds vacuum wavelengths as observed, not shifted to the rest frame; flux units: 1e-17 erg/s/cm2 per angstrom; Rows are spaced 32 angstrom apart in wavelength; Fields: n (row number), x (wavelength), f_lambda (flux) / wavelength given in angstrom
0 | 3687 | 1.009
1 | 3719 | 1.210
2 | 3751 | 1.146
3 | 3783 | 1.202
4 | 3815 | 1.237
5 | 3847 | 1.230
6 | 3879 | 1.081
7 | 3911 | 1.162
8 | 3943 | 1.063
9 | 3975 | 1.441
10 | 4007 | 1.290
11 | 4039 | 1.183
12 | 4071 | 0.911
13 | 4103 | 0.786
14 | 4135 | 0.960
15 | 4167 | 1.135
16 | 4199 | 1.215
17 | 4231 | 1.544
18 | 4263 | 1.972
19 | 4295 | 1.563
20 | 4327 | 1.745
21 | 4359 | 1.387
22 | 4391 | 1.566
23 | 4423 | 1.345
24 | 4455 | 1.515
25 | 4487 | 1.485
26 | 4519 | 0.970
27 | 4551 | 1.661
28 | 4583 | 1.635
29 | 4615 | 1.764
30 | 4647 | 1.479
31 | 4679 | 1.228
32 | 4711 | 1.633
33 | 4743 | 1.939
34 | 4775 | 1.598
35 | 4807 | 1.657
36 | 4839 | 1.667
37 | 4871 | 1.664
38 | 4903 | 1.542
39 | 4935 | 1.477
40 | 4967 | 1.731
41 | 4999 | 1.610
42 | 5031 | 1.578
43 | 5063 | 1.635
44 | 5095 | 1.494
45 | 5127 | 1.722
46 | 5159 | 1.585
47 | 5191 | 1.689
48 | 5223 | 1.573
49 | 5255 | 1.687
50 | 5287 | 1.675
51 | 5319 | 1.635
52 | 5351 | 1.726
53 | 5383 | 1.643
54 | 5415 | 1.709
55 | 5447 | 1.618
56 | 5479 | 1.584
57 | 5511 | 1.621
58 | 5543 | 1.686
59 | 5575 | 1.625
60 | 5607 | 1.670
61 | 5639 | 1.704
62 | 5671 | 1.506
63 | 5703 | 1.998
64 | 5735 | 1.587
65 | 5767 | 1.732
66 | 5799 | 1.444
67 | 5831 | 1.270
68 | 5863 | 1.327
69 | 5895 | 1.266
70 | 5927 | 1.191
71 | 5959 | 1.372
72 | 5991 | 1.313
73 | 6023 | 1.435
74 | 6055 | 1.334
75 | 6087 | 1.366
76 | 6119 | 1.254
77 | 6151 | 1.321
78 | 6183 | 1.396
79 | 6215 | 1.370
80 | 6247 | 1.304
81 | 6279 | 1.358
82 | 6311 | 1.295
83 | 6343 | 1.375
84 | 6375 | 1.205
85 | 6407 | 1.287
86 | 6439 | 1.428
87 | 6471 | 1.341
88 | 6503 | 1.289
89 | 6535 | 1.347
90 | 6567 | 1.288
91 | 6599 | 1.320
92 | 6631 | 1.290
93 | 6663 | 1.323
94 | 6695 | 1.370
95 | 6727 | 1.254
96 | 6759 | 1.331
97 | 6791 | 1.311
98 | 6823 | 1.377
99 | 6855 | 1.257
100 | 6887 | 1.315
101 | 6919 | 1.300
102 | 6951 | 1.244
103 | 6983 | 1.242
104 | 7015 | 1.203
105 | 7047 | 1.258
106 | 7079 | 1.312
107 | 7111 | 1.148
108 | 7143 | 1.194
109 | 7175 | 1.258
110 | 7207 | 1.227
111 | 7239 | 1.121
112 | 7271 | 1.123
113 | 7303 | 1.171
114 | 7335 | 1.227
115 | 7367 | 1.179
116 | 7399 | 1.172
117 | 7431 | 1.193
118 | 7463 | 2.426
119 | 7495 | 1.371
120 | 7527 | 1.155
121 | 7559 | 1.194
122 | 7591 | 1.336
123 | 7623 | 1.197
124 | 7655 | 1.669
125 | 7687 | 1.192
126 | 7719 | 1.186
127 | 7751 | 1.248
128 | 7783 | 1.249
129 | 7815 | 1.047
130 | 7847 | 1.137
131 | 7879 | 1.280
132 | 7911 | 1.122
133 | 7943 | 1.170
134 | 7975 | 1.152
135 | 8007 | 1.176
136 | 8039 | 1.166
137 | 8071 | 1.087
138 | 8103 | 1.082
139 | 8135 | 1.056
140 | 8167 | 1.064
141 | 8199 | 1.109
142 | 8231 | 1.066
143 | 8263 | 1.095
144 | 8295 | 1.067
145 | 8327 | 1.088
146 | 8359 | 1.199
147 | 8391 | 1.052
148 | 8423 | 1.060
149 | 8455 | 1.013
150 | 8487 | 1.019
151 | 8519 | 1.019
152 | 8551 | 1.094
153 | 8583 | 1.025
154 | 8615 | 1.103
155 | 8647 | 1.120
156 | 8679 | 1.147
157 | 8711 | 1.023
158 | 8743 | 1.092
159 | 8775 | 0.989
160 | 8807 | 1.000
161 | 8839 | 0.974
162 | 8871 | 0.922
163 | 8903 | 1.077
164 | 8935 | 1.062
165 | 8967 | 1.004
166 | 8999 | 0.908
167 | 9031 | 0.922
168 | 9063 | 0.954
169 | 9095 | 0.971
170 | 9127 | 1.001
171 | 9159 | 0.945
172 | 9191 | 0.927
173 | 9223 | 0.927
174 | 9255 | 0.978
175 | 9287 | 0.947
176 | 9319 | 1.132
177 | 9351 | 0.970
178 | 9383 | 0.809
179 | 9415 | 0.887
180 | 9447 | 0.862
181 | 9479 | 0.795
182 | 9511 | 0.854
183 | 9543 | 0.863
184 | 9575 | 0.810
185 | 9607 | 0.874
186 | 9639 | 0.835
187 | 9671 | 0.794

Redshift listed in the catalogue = 0.14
